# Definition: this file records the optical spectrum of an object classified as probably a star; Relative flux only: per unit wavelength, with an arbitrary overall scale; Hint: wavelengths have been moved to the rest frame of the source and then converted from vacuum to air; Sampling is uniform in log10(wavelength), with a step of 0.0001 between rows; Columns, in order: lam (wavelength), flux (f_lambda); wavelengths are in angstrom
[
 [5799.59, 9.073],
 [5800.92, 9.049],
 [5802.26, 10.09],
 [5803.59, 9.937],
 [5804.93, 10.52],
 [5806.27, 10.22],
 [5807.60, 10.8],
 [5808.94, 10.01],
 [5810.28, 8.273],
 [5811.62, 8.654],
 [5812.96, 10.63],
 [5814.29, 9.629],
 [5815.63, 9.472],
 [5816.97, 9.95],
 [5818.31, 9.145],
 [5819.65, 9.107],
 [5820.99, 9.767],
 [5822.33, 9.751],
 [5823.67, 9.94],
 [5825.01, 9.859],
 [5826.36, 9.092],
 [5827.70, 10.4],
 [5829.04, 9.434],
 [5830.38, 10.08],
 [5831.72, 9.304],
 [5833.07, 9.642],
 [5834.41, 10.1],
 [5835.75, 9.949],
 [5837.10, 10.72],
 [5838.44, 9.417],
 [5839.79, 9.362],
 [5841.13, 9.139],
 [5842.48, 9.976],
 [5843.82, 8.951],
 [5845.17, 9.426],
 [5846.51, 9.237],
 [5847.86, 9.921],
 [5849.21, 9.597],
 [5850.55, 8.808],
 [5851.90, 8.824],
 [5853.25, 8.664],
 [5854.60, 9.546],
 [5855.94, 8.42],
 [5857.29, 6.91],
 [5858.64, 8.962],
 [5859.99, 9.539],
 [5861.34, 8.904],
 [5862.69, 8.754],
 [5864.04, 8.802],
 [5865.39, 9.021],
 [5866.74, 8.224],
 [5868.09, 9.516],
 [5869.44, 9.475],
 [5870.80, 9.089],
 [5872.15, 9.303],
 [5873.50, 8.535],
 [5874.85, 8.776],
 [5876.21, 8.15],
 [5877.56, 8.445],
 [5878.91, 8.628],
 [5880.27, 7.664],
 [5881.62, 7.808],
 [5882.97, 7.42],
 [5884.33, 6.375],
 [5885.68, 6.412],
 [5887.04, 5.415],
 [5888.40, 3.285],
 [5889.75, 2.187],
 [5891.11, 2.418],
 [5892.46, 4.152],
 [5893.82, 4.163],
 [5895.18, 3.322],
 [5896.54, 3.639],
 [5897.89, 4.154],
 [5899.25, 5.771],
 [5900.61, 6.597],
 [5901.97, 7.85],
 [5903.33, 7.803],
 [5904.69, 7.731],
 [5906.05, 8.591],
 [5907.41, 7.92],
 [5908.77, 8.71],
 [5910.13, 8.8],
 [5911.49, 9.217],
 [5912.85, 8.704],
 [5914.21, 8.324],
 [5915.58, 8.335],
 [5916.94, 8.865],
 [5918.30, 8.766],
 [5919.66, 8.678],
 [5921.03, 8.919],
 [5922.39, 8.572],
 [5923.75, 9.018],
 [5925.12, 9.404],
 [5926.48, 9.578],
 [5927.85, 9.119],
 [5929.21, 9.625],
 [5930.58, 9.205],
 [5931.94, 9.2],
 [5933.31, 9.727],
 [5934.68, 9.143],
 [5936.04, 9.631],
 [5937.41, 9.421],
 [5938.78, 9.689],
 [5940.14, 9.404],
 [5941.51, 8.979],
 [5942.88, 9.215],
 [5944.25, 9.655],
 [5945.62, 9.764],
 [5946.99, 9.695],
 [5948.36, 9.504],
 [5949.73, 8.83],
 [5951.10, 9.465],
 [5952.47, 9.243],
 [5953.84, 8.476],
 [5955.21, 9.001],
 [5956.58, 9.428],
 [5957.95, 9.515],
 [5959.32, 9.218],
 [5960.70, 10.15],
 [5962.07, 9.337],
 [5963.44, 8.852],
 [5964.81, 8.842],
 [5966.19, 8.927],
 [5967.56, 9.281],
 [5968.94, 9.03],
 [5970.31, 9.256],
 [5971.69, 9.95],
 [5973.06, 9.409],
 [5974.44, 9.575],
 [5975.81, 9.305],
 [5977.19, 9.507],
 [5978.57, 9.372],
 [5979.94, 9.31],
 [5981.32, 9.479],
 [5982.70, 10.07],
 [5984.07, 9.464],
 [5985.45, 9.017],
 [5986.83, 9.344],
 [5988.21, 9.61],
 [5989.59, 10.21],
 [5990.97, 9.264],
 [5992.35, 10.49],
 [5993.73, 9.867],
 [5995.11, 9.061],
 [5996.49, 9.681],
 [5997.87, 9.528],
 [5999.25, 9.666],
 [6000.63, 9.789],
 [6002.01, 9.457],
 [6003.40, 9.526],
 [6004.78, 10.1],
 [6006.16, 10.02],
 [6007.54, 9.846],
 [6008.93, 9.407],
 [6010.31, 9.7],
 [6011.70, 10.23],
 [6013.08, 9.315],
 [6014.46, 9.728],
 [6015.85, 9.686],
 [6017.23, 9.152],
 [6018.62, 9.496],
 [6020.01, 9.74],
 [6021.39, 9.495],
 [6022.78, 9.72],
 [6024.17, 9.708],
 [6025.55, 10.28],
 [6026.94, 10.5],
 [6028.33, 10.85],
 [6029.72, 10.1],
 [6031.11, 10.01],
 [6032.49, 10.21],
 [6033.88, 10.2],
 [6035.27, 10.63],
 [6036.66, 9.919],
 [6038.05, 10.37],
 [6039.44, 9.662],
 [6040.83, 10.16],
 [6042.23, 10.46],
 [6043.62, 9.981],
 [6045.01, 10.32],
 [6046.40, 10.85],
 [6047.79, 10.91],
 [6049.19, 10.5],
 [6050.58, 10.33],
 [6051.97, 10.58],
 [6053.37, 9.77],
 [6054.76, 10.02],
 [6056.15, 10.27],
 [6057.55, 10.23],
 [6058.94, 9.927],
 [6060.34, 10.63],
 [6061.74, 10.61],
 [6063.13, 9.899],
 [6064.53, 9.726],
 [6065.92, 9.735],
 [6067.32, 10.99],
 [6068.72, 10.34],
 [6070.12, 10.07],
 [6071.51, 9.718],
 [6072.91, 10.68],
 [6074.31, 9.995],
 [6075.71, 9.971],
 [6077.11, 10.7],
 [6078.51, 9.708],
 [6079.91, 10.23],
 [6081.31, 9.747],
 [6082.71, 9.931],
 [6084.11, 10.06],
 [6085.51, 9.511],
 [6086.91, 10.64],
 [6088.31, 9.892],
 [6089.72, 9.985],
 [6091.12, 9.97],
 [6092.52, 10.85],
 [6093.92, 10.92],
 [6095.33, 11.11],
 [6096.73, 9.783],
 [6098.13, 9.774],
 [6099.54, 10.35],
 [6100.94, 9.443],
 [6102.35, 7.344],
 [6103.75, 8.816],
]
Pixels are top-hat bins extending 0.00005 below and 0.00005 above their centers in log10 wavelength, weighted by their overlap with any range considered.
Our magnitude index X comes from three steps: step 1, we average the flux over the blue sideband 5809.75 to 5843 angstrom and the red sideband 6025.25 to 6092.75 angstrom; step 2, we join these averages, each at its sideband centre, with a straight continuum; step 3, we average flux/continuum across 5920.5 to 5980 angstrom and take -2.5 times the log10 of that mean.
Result 0.07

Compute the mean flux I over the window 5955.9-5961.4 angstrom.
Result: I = 9.58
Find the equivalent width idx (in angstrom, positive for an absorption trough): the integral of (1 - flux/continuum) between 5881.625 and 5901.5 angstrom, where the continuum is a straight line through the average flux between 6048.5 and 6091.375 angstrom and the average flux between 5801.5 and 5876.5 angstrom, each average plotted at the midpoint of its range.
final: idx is 9.89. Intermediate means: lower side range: 9.39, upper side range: 10.1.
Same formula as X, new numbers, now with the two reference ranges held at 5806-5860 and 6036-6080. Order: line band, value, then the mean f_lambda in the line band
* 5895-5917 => 0.30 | 7.36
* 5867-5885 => 0.15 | 8.39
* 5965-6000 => 0.05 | 9.5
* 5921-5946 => 0.05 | 9.34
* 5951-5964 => 0.07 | 9.27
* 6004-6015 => 0.03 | 9.8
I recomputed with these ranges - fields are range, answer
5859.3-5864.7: 9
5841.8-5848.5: 9.5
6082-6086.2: 9.84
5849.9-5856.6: 8.85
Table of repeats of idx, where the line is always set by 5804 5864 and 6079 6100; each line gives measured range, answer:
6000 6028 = 0.6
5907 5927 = 1.9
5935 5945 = 0.4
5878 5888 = 2.7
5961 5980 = 1.1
